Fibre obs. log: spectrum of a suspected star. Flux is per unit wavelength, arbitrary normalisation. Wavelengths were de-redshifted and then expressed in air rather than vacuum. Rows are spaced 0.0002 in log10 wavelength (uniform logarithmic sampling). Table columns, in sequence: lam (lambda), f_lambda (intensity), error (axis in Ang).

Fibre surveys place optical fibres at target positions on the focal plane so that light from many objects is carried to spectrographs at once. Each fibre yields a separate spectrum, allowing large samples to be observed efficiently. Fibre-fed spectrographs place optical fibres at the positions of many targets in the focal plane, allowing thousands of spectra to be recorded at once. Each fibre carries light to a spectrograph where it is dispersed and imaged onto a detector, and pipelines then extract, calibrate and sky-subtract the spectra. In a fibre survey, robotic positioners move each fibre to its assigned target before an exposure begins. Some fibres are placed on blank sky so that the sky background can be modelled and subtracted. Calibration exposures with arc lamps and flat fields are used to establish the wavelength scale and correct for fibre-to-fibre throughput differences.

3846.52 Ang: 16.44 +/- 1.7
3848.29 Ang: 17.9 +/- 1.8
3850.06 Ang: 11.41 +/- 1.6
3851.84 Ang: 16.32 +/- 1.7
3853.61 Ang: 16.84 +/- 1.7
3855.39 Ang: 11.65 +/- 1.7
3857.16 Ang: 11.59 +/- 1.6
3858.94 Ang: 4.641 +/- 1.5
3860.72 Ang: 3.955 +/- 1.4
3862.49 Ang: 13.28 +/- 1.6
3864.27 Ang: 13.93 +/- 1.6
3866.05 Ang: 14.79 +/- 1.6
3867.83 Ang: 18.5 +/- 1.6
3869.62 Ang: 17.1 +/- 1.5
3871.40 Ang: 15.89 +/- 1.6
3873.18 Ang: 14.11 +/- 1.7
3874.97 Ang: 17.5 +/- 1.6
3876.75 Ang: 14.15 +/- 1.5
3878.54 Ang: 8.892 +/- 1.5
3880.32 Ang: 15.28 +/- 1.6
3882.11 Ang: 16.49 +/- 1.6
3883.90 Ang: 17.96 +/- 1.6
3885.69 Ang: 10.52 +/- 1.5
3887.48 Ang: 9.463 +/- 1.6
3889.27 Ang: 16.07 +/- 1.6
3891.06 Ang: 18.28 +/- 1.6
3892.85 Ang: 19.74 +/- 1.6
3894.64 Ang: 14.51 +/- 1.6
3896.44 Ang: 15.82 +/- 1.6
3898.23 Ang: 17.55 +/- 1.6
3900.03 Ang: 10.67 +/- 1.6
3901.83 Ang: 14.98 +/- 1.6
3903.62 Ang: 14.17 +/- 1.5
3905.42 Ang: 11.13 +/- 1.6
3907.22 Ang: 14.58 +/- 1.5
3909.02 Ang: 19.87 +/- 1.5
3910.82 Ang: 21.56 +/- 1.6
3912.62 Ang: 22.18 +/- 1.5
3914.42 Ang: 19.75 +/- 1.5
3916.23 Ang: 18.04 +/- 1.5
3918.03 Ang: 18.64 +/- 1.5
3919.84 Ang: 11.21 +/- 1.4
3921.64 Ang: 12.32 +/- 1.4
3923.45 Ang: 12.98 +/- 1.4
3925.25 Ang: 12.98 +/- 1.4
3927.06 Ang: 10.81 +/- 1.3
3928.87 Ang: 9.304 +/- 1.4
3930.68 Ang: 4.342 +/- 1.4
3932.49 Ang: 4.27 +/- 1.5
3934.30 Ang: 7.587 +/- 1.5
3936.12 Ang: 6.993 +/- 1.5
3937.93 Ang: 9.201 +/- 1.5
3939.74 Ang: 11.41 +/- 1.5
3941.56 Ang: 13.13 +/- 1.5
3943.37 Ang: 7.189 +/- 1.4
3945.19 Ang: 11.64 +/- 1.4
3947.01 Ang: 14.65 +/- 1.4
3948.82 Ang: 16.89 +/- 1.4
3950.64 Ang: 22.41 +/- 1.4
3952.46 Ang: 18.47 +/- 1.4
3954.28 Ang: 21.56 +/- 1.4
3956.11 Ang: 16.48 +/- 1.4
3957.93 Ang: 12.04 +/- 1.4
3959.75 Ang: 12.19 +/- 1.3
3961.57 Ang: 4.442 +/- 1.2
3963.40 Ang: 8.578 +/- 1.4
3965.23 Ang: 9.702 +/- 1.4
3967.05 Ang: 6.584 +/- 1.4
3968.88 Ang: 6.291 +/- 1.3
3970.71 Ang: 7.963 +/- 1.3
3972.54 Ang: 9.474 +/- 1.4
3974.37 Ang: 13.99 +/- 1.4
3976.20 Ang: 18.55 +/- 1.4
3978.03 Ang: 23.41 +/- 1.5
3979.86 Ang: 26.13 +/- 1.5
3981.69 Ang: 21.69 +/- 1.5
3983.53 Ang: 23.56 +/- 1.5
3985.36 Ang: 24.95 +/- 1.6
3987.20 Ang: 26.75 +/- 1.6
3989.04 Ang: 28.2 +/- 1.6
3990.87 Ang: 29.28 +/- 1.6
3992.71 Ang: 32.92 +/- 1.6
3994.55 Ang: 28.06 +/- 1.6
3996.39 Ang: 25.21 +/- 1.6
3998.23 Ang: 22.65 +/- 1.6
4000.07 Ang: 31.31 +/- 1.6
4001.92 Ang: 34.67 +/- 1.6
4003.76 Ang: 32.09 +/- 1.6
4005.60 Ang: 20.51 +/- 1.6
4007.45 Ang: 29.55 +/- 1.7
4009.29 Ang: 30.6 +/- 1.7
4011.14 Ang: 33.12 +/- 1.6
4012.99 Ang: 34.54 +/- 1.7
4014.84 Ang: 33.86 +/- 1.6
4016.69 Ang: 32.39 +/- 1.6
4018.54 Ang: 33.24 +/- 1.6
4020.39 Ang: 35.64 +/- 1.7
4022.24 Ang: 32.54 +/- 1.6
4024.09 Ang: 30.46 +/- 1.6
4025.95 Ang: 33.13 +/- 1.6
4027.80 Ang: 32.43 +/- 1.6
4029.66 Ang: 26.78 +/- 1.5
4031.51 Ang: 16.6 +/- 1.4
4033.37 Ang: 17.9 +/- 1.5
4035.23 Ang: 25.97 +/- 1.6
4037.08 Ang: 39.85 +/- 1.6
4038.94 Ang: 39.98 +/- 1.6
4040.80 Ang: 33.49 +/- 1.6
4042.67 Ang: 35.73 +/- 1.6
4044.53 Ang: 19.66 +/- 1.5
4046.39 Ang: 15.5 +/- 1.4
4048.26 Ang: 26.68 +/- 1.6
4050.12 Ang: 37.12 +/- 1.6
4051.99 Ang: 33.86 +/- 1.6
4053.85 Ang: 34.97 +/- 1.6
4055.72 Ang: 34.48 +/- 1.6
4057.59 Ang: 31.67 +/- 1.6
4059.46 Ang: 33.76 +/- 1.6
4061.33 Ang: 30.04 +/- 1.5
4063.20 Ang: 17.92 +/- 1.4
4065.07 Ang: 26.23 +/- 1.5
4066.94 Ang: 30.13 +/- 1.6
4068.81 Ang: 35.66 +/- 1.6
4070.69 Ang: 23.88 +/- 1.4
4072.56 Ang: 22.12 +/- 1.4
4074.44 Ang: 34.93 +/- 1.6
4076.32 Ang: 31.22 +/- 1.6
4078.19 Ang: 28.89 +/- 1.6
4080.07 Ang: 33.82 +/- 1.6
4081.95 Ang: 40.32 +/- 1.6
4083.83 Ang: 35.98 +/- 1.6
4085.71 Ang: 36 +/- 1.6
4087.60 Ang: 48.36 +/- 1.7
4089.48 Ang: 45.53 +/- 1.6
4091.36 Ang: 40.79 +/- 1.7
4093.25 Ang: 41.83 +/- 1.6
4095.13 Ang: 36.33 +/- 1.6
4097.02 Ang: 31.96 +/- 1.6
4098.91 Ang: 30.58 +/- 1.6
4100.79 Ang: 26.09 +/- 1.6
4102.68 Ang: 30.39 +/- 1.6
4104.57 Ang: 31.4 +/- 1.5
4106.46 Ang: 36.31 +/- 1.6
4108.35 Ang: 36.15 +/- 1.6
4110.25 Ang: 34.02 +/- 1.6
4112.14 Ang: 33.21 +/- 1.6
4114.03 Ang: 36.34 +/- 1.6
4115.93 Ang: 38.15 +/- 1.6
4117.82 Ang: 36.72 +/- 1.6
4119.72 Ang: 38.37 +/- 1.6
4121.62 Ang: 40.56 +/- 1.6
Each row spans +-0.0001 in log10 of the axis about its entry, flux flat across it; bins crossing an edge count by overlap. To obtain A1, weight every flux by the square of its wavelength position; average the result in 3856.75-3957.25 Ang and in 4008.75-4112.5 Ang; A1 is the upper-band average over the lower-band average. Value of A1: 2.48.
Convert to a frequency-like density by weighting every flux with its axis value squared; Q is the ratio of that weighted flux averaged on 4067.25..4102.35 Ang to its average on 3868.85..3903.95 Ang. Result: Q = 2.5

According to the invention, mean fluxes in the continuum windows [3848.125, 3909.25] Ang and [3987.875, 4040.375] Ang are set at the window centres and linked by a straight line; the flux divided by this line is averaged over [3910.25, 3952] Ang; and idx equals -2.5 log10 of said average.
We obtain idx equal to 0.47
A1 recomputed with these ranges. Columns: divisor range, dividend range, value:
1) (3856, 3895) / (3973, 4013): 2.02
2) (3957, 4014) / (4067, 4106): 1.66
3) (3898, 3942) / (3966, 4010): 1.83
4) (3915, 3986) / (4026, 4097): 2.51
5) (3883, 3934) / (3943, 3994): 1.24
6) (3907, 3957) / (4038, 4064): 2.32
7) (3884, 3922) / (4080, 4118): 2.52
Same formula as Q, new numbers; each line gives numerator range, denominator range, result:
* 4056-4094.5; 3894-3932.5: 2.53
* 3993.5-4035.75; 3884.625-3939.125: 2.27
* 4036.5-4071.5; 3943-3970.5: 2.54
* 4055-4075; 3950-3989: 1.87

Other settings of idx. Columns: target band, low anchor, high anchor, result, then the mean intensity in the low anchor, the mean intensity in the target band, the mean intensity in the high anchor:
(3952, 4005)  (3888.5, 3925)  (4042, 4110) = 0.18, 16.1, 19.9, 32.4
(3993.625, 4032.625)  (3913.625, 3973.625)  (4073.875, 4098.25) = -0.23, 11.8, 29.9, 37.3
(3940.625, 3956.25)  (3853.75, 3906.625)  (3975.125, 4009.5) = 0.35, 13.9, 15.8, 26.7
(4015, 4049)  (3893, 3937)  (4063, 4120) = -0.09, 13.7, 29.4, 34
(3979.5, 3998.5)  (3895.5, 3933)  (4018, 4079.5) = -0.16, 14.2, 26.4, 29.8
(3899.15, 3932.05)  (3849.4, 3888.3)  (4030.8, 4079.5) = 0.20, 13.4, 14.3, 29.3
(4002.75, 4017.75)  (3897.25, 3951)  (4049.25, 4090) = -0.23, 13.3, 30.9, 32.9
